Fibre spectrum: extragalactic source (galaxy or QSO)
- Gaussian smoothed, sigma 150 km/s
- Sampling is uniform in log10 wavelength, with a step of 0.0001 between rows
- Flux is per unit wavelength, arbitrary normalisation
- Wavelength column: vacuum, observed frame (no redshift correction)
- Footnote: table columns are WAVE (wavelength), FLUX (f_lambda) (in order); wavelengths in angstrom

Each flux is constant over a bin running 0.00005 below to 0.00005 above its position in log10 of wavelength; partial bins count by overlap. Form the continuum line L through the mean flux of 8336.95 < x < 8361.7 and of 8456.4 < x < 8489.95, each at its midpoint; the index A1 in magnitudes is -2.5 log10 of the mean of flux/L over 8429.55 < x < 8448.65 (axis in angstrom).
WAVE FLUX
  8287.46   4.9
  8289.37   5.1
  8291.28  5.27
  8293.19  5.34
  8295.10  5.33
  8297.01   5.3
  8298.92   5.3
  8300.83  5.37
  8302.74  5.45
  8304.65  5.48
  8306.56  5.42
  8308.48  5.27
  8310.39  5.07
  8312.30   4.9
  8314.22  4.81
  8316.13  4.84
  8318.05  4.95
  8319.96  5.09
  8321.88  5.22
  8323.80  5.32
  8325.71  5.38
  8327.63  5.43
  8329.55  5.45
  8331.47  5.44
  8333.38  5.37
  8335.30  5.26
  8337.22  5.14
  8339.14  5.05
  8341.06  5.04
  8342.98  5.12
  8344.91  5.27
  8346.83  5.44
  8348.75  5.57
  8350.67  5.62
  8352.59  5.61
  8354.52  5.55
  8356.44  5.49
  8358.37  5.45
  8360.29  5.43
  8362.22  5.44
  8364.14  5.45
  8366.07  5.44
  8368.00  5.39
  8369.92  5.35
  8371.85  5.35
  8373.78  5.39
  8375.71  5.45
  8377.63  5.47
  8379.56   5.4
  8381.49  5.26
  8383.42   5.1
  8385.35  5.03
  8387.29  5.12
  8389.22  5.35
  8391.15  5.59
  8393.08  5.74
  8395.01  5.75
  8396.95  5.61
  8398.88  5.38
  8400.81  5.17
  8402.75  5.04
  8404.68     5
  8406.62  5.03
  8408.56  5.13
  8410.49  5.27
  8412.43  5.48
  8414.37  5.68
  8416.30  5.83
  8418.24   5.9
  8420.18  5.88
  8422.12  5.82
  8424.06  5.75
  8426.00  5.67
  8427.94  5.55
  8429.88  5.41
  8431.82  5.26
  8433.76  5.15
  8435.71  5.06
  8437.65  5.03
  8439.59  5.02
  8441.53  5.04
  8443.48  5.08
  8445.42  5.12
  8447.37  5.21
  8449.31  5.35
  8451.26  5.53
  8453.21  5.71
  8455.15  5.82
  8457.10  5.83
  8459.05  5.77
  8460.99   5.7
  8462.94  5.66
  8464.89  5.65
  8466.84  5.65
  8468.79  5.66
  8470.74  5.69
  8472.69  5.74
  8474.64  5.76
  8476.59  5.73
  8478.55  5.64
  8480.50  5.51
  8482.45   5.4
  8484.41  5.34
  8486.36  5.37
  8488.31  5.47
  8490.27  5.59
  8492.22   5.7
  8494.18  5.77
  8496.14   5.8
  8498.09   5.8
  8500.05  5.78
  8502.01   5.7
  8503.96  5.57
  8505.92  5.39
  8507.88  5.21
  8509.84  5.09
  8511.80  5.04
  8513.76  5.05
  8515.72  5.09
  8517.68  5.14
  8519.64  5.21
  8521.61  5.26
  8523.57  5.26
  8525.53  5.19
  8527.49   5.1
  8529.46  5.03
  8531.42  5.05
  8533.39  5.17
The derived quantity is 0.09 mag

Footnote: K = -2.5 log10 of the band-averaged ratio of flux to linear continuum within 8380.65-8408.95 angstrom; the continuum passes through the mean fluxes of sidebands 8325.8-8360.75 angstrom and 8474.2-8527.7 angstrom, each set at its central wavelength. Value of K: 0.02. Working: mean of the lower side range 5.37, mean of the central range 5.29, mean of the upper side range 5.43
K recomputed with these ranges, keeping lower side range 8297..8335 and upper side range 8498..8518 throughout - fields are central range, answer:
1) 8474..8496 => -0.05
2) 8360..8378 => -0.03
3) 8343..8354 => -0.04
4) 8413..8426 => -0.10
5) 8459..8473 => -0.07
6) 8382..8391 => 0.02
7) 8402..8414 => 0.02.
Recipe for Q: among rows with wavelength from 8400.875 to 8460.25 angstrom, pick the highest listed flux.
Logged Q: 5.9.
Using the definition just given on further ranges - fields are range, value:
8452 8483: 5.83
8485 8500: 5.8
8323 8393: 5.62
